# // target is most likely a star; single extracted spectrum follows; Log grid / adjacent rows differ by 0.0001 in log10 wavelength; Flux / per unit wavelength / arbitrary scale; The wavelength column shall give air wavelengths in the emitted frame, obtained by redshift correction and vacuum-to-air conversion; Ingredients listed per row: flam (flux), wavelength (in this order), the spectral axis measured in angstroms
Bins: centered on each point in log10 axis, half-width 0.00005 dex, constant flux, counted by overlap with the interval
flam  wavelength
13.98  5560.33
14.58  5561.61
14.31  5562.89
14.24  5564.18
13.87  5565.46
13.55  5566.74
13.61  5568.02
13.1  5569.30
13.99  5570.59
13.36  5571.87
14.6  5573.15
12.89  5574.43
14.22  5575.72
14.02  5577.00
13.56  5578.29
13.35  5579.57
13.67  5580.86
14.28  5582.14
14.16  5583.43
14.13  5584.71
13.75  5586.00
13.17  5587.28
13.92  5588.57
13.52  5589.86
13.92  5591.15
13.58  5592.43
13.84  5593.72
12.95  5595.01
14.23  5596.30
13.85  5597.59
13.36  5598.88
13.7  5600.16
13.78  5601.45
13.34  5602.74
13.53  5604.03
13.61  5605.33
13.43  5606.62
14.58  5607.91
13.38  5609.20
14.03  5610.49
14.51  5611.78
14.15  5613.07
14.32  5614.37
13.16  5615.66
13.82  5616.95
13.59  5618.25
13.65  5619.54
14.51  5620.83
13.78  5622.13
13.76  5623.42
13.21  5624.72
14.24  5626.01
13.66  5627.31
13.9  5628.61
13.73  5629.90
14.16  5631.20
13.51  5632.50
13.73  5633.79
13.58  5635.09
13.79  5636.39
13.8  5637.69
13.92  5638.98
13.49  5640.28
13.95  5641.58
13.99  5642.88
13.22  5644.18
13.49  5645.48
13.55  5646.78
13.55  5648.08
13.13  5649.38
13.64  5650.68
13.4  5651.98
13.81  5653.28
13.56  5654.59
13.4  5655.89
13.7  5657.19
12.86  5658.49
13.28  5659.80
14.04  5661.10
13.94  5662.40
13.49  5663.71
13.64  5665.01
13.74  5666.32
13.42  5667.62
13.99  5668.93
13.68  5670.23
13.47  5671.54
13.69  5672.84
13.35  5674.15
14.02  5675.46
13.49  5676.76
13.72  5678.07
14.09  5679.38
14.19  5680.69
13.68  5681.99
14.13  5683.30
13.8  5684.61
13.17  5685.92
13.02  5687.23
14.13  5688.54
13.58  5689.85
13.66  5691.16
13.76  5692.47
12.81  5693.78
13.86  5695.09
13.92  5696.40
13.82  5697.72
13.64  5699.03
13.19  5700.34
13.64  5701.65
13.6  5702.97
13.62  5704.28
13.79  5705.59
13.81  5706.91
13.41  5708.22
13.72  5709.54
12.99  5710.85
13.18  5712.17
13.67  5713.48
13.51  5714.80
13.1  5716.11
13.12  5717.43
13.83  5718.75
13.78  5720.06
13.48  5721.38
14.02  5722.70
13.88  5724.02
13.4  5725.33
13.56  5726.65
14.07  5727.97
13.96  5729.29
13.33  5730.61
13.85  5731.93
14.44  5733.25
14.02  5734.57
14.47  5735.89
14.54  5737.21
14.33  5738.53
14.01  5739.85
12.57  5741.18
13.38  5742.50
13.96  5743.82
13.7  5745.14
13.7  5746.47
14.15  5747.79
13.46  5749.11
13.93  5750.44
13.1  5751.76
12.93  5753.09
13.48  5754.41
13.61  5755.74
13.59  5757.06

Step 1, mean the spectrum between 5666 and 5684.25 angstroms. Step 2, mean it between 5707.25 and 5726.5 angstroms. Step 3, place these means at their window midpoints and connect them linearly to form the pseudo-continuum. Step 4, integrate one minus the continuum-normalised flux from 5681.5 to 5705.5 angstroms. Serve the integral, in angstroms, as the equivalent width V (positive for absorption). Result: 0.1 angstroms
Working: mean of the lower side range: 13.8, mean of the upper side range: 13.5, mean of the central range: 13.6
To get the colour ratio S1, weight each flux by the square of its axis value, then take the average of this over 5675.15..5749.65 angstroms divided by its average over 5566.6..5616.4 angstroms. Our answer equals 1.0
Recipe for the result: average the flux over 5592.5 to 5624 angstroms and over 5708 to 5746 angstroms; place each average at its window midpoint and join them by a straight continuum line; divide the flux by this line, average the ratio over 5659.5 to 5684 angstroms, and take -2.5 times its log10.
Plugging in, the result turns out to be 0.00 mag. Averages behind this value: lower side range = 13.8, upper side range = 13.7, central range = 13.7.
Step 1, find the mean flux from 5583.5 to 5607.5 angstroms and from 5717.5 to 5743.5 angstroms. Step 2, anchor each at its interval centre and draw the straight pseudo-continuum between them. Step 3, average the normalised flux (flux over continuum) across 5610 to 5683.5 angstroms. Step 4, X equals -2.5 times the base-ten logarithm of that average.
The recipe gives 0.000 mag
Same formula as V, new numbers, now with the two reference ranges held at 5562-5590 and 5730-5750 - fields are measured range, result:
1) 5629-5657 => 0.4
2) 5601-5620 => 0.0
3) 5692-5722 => 0.7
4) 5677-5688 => 0.1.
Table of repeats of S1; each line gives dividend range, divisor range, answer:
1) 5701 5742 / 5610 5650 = 1.03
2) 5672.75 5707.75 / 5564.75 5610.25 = 1.03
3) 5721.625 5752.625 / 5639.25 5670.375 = 1.05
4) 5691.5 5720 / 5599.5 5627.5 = 1.01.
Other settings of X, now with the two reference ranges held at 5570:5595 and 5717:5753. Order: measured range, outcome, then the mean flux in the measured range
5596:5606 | 0.01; 13.7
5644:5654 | 0.02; 13.5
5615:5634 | 0.00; 13.8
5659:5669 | 0.01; 13.7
